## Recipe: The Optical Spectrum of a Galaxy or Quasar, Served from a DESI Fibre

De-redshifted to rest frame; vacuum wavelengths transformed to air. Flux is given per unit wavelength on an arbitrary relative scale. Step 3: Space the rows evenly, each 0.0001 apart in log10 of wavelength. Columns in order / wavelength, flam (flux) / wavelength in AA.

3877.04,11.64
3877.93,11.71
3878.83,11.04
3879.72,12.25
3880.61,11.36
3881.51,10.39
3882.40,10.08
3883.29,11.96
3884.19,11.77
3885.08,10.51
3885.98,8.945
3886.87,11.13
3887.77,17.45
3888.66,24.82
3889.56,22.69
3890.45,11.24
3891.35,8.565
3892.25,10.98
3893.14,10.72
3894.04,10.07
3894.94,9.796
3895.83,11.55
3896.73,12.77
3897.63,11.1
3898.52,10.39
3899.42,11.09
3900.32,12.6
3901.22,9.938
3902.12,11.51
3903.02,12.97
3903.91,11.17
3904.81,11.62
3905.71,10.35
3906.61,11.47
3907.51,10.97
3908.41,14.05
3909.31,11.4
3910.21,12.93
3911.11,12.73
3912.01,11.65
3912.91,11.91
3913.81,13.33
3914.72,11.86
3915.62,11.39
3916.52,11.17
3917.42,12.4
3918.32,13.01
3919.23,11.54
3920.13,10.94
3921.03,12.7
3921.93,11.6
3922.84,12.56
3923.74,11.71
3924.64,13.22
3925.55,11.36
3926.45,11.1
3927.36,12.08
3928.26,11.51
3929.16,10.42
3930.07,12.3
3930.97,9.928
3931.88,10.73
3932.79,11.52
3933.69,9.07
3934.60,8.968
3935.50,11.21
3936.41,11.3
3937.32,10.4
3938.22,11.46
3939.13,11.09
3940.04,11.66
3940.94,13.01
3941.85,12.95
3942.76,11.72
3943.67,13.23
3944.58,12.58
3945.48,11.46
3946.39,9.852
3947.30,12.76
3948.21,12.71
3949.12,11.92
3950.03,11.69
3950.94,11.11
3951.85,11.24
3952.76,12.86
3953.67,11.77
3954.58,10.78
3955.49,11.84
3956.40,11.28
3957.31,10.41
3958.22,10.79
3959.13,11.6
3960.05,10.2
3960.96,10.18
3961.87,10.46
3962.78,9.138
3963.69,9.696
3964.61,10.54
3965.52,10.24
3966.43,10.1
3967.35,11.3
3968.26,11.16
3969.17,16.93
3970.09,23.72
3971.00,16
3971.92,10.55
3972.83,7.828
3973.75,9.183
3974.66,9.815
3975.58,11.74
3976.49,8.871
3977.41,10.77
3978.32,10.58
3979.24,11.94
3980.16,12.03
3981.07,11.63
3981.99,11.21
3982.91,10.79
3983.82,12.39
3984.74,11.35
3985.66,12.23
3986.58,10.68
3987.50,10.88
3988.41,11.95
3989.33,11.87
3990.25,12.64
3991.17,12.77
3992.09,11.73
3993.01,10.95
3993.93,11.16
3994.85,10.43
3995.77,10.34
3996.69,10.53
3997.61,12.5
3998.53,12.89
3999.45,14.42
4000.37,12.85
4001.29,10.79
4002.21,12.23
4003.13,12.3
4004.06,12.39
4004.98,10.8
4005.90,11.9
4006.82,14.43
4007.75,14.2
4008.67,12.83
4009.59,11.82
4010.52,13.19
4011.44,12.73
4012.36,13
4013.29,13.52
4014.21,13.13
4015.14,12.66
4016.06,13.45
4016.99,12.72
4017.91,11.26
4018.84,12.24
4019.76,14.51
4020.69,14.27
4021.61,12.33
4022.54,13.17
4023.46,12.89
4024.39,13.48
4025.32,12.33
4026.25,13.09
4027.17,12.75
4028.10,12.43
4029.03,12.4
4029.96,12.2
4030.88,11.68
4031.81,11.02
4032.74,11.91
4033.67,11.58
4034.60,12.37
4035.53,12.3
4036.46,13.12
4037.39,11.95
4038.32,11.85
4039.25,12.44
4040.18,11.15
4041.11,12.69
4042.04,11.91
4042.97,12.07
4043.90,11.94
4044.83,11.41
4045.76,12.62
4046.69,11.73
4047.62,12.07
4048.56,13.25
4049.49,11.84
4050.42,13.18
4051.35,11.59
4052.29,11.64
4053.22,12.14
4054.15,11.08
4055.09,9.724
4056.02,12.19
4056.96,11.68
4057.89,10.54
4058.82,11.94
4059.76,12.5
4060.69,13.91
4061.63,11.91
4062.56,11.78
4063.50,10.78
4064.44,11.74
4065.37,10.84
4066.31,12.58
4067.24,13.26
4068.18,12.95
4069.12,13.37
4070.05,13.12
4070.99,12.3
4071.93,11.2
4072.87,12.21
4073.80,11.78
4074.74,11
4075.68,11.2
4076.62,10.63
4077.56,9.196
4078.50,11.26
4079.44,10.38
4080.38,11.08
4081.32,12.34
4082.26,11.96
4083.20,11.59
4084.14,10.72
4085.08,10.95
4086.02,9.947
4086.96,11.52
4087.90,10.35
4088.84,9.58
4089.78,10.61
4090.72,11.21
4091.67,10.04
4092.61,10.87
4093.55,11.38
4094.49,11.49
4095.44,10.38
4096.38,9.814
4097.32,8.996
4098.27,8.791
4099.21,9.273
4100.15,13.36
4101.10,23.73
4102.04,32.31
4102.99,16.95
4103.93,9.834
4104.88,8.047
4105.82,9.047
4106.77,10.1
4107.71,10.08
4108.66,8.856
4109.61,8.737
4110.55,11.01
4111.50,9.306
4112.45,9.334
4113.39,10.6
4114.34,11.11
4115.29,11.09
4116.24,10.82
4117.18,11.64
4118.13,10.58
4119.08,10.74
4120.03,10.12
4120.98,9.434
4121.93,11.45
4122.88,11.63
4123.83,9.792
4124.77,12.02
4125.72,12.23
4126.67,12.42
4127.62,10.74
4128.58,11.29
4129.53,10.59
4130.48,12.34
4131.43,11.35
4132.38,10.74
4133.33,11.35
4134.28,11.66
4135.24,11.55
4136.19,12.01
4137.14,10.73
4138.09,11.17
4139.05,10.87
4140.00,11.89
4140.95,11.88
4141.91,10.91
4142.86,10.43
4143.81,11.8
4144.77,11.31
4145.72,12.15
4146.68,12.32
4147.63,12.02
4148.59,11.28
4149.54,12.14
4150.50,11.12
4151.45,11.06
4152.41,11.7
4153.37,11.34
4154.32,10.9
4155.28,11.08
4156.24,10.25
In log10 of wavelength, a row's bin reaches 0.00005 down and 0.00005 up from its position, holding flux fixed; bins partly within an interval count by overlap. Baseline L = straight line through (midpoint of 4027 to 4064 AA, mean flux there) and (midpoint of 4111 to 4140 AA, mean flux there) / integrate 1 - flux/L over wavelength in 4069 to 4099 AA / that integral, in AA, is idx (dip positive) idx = 1.5 AA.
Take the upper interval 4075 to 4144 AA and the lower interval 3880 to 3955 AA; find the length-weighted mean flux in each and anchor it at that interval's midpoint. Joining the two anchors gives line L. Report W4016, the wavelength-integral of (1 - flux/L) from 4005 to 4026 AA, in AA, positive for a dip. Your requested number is -2.5 AA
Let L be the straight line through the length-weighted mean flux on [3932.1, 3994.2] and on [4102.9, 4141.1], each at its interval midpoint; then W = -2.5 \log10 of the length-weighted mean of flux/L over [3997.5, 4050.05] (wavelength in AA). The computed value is -0.12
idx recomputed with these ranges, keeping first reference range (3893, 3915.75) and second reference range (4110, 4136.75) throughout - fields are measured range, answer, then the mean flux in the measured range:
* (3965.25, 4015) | -3.0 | 12.1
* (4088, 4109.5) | -1.7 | 11.9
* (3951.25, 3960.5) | 0.2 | 11.3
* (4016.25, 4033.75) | -2.0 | 12.6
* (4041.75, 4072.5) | -2.3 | 12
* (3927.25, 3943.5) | 0.4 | 11.2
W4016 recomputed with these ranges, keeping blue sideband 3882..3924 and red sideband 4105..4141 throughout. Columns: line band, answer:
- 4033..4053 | -1.49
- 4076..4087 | 0.11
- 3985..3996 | 0.10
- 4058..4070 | -1.20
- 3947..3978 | 0.70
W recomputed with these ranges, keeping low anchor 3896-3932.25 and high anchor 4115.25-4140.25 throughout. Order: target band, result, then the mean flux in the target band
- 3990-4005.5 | -0.031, 11.9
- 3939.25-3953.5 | -0.034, 12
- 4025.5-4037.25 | -0.073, 12.2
